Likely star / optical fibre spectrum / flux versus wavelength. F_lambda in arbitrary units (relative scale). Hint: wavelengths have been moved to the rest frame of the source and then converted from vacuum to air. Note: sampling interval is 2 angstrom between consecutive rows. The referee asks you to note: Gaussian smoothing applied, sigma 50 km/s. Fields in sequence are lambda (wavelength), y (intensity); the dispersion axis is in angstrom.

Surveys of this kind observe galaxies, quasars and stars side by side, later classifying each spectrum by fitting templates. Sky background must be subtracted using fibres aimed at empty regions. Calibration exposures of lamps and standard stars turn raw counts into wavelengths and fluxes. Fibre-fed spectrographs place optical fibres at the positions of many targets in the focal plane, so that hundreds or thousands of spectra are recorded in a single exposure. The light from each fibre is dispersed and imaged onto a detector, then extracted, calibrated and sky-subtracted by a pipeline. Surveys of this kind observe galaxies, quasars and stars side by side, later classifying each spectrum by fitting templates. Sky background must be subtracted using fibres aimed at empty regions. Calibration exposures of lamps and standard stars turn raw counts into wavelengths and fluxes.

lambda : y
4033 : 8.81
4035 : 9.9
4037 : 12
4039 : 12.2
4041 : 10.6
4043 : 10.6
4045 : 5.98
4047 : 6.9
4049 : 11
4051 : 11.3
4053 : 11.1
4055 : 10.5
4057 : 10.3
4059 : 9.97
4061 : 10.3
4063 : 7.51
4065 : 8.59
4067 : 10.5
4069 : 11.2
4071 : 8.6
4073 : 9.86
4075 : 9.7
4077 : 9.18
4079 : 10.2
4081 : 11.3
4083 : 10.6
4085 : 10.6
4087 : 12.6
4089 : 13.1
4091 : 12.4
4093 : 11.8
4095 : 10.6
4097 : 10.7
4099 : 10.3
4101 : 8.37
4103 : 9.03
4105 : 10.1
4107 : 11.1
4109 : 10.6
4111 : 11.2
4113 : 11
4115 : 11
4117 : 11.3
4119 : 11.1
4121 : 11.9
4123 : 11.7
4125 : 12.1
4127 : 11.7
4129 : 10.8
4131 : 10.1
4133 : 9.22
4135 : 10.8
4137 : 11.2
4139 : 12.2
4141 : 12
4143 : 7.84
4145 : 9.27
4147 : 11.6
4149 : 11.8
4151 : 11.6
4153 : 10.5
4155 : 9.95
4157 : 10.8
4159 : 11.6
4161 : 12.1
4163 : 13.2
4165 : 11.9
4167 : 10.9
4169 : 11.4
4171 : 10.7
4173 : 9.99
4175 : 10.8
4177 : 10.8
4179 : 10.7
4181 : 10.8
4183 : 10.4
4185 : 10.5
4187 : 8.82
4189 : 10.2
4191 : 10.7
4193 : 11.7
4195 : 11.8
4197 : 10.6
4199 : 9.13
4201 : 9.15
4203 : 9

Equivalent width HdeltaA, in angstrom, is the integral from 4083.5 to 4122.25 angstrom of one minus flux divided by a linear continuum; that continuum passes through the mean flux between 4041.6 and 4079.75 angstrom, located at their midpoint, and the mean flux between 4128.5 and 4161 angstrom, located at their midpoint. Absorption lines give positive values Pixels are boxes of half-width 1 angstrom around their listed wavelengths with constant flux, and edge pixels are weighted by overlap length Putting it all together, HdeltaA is -3.01 angstrom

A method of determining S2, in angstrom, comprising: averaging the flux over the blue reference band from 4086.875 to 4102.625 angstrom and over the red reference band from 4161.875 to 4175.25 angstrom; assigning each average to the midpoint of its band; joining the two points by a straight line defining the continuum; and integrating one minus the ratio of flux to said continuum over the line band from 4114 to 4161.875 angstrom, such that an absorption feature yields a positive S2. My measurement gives 0.86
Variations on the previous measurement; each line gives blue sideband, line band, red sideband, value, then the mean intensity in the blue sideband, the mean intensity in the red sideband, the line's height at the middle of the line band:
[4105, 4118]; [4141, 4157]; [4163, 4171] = 1.2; 11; 11.5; 11.4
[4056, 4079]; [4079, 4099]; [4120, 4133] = -2.3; 9.64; 11.2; 10.2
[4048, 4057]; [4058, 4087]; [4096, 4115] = 1.9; 10.9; 10.3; 10.7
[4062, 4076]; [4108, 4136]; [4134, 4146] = -2.1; 9.42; 10.6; 10.3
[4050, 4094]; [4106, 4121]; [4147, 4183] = -0.4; 10.5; 11.1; 10.8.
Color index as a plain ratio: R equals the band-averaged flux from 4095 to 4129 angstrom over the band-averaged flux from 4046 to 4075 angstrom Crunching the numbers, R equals 1.1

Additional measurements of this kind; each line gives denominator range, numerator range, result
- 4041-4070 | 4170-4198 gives 1.09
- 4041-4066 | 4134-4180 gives 1.16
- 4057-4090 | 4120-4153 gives 1.07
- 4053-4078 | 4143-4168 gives 1.14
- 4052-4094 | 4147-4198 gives 1.05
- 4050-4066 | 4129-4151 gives 1.07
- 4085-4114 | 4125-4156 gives 0.99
